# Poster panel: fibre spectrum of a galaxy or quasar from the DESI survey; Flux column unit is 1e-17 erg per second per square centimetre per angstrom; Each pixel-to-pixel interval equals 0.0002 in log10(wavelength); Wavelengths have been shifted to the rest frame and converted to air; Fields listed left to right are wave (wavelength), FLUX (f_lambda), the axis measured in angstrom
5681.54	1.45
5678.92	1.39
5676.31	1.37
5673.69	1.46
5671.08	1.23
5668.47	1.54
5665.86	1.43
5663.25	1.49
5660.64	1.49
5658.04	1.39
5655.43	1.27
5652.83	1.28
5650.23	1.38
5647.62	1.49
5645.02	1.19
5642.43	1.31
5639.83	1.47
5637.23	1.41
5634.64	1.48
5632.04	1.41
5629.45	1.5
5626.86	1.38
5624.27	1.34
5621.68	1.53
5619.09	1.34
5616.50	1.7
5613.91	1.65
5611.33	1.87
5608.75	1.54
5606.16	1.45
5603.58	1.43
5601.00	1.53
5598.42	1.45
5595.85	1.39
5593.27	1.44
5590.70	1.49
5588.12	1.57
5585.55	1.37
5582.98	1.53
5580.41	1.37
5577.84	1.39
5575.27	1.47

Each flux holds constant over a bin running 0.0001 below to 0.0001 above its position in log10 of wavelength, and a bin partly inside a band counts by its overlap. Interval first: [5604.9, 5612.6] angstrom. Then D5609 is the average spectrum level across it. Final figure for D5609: 1.62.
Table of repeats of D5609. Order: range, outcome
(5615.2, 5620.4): 1.52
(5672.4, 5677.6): 1.41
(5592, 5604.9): 1.45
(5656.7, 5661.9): 1.44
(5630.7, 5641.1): 1.44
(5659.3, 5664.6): 1.49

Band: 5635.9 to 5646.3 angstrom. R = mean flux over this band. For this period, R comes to 1.35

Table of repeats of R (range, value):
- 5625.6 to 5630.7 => 1.44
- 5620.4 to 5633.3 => 1.43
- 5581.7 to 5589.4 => 1.49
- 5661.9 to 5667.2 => 1.46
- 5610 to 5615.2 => 1.76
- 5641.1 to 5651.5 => 1.34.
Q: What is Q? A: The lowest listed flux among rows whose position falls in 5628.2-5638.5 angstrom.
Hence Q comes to 1.41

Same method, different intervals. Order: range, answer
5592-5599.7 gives 1.39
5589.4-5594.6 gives 1.44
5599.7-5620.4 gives 1.34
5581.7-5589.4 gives 1.37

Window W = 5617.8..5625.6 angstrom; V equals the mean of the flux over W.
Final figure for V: 1.4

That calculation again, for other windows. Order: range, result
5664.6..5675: 1.41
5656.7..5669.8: 1.47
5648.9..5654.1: 1.33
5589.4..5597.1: 1.44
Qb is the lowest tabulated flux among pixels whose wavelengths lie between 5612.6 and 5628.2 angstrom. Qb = 1.34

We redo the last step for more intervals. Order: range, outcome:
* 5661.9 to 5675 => 1.23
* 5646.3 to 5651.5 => 1.38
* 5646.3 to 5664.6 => 1.27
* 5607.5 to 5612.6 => 1.54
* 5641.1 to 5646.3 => 1.19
